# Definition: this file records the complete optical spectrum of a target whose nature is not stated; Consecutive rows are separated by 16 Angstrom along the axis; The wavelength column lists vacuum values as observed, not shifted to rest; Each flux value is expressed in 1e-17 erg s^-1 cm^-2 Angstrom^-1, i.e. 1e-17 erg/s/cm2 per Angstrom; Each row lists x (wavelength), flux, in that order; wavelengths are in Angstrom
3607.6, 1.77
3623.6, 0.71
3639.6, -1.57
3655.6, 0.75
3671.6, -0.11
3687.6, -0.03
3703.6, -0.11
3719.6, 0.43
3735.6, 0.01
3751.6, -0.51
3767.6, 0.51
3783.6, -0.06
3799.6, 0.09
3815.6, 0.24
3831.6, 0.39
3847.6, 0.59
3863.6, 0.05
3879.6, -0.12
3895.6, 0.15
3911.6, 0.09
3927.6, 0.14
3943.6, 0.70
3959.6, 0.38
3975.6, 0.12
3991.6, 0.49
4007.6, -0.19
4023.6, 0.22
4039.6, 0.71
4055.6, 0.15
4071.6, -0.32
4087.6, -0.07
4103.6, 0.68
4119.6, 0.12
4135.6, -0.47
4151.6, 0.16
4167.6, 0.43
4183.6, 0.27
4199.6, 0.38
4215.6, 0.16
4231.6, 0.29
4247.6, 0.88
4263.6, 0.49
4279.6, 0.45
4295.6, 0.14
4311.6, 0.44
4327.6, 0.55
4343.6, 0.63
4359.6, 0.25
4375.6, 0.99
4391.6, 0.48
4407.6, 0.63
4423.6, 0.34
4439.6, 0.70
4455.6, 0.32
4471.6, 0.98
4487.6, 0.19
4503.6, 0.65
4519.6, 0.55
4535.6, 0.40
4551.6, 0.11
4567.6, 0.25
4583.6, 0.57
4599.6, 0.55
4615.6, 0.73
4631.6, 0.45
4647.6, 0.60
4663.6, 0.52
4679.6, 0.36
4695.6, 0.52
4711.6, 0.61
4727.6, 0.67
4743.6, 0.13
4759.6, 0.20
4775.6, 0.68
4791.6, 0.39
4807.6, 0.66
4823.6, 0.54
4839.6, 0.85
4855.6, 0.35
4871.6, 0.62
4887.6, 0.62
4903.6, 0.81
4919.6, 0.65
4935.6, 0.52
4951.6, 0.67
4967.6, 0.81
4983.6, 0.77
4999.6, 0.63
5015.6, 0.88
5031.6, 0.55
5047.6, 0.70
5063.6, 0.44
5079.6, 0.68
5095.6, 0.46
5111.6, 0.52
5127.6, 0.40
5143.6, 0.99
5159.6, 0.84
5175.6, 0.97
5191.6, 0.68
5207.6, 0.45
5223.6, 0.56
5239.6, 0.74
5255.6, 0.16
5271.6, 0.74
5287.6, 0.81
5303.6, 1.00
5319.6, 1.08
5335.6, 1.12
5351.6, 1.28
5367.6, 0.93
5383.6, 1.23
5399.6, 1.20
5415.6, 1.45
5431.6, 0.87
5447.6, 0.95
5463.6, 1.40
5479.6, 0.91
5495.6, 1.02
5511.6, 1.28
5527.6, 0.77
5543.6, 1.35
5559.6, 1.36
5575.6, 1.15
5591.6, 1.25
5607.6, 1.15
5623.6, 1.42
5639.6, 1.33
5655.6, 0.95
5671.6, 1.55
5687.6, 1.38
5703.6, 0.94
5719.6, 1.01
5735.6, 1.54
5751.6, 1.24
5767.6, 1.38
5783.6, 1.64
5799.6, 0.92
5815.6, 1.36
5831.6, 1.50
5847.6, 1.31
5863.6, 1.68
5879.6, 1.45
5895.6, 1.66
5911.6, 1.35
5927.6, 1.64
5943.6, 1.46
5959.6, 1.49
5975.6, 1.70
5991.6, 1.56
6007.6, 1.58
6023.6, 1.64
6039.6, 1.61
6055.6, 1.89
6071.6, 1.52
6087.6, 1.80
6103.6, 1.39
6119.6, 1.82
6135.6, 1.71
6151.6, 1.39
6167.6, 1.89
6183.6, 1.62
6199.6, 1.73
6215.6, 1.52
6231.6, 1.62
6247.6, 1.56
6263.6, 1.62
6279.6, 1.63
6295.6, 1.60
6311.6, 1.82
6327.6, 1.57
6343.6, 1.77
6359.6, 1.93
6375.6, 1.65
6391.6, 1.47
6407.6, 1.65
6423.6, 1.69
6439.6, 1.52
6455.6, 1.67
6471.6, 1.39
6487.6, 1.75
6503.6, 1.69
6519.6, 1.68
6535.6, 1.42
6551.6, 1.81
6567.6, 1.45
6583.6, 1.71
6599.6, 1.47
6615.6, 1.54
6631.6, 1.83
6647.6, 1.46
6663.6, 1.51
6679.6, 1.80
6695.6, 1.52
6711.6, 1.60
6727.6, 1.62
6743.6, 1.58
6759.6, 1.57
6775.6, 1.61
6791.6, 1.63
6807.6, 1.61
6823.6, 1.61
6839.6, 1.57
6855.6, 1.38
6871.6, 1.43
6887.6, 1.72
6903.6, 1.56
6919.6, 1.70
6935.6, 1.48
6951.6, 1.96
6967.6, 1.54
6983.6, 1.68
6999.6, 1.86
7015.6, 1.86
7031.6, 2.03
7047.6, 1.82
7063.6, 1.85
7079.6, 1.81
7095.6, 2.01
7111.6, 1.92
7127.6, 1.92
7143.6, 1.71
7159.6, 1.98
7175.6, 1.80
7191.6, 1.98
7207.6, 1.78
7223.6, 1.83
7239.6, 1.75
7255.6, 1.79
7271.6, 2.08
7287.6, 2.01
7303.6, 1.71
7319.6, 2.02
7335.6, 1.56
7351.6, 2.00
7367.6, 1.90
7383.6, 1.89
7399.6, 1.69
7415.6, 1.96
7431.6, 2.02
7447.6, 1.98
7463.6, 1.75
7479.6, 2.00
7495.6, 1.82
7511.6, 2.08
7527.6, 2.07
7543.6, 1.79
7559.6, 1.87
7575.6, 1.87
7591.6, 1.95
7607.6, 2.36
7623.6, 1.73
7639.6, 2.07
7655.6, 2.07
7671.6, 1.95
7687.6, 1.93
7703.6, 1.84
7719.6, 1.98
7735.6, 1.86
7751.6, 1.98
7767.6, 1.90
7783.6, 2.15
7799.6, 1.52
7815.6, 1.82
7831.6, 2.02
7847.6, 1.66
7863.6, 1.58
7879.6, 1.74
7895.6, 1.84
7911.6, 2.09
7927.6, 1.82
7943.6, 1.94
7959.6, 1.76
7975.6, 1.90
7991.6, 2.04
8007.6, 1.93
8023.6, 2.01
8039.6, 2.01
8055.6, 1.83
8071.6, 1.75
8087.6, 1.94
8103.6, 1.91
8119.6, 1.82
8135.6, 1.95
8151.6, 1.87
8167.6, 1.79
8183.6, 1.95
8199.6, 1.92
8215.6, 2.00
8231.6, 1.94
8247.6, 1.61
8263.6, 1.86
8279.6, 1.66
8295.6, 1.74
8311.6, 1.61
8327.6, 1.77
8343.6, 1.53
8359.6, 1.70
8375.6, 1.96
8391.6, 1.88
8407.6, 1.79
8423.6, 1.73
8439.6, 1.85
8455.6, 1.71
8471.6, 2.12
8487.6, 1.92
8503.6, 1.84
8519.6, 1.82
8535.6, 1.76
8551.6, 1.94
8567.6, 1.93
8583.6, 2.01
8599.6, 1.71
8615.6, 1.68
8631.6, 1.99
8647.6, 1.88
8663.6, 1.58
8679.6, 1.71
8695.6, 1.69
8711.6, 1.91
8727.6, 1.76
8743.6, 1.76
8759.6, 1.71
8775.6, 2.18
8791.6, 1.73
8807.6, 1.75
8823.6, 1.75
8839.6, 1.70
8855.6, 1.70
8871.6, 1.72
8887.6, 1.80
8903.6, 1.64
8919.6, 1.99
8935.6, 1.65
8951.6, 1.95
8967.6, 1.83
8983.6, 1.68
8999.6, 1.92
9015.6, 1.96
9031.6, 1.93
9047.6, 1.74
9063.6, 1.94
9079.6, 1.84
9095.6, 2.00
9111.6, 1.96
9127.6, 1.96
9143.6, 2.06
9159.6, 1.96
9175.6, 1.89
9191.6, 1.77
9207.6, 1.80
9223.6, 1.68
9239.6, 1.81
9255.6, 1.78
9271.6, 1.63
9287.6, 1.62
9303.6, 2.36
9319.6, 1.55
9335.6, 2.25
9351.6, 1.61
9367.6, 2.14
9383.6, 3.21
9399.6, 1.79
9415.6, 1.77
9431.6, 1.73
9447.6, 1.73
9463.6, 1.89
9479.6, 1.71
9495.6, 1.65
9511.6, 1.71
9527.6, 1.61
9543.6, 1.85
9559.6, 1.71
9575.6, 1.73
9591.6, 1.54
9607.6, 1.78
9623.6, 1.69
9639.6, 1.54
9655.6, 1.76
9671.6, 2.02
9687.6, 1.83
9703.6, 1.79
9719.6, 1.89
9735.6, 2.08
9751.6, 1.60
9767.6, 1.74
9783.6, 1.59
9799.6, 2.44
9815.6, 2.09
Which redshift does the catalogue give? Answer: 0.324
